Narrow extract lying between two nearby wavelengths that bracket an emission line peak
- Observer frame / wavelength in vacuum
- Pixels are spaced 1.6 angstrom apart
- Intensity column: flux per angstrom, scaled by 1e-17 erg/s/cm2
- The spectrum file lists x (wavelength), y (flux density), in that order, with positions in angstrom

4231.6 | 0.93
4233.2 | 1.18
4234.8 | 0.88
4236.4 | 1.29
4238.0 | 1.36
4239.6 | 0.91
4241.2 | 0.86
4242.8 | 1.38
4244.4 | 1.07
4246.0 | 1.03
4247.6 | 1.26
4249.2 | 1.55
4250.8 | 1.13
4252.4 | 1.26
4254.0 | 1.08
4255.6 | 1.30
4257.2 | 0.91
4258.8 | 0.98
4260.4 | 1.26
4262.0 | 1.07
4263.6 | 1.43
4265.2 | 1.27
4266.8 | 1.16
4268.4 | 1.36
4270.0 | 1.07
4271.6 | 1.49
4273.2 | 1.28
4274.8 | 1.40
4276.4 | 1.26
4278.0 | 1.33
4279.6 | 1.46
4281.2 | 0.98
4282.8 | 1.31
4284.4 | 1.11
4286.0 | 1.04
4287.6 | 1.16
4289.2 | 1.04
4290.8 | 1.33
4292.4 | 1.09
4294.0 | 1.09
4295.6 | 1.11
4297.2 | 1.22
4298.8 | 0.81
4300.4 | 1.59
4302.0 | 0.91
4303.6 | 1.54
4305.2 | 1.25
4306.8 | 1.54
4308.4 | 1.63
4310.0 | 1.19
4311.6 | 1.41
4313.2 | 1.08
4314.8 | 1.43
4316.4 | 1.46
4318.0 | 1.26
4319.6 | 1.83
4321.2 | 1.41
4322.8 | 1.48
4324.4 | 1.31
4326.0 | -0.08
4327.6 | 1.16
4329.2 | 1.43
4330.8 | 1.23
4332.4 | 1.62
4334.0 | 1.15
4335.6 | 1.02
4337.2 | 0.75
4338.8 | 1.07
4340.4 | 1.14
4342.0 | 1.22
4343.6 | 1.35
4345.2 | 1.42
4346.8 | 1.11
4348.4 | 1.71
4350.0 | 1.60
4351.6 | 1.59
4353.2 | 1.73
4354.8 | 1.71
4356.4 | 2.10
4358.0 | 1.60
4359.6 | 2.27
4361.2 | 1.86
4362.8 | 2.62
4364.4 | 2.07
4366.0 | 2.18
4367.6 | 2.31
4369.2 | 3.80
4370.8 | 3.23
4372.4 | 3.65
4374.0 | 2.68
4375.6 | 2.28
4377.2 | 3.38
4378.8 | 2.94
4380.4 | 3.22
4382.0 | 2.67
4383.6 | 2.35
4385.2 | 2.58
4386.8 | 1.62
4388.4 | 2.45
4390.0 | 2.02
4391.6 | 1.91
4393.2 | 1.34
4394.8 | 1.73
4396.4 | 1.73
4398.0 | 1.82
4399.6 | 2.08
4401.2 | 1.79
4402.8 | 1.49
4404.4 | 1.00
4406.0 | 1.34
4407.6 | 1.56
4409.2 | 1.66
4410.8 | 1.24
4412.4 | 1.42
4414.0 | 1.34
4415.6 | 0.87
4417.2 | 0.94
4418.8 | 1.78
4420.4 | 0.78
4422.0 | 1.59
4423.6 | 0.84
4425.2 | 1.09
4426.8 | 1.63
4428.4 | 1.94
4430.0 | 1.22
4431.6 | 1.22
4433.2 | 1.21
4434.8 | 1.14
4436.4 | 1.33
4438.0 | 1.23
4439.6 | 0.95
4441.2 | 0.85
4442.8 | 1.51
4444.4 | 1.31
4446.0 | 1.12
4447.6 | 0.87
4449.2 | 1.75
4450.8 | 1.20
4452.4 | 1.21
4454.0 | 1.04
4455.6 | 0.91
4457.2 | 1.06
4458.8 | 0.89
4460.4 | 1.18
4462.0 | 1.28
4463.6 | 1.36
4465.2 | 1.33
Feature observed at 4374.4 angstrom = C IV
